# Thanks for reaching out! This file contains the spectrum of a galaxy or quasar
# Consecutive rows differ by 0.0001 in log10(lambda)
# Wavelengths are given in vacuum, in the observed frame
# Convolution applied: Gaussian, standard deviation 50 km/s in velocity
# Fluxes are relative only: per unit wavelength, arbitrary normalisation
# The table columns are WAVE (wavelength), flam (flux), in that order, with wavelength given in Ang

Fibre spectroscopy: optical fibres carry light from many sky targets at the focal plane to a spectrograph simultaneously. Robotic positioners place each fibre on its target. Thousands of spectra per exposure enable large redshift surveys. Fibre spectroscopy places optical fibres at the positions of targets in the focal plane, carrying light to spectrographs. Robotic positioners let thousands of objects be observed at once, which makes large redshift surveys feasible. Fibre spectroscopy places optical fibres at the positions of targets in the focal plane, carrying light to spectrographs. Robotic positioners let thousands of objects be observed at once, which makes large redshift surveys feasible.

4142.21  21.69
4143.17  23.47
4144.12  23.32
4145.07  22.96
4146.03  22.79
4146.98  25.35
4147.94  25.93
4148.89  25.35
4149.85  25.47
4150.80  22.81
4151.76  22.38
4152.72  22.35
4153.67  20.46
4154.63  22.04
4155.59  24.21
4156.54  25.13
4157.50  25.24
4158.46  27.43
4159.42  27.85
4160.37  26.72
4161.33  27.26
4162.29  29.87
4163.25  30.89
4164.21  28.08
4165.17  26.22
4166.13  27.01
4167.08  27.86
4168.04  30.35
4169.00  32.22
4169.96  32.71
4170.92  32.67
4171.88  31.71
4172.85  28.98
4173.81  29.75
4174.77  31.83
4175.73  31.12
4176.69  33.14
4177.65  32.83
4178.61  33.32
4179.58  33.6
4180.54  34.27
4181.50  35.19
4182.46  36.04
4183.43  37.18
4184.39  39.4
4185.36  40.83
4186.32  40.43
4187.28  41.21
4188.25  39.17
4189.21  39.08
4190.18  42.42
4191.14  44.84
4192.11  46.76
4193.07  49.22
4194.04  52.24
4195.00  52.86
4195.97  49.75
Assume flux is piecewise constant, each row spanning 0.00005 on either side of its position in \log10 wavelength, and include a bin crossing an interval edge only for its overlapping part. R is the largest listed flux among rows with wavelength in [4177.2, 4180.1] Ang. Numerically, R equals 33.6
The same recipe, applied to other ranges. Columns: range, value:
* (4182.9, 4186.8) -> 40.83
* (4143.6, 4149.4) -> 25.93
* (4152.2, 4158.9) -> 27.43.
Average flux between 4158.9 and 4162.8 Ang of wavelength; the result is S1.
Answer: 27.9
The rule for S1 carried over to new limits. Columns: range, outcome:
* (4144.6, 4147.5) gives 23.7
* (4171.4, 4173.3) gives 30.2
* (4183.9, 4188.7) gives 40.2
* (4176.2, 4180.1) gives 33.2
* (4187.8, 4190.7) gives 40.4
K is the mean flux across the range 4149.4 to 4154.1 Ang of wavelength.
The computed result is 22.7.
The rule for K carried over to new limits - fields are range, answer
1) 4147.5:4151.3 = 24.9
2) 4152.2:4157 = 22.8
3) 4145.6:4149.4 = 24.9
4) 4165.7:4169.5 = 29.5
